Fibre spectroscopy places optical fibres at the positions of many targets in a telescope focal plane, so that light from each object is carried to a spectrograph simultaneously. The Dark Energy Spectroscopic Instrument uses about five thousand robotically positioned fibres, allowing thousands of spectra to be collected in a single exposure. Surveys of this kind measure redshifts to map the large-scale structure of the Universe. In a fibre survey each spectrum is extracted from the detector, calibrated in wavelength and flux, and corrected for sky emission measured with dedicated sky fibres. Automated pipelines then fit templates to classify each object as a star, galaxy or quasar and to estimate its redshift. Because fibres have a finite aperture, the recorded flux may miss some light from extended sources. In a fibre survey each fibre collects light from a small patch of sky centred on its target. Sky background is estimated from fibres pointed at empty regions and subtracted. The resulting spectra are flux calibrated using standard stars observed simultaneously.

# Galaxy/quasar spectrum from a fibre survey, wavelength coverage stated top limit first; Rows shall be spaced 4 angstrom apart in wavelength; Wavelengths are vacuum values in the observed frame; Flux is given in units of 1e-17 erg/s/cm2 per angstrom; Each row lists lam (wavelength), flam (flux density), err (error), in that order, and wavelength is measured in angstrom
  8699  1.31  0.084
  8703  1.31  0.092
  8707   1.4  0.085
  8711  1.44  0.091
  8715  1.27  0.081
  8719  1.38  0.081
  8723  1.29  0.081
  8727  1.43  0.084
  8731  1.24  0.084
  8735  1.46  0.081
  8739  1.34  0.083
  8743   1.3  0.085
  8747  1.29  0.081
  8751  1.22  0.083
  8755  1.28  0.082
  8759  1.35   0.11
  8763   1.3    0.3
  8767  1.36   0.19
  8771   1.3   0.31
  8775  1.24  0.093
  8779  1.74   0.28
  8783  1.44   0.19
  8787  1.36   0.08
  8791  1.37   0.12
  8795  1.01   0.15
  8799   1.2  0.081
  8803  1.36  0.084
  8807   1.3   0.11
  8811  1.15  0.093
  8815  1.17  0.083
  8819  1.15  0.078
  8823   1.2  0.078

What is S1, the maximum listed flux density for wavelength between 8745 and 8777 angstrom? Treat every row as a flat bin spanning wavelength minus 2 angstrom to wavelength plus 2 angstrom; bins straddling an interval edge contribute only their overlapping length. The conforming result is 1.36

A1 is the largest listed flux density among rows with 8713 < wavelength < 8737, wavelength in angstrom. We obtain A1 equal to 1.46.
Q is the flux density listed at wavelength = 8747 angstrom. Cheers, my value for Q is 1.29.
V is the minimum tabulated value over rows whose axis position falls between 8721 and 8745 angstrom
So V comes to 1.24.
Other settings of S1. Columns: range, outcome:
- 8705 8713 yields 1.44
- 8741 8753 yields 1.3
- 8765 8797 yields 1.74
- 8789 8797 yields 1.37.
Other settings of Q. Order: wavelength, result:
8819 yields 1.15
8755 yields 1.28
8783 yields 1.44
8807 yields 1.3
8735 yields 1.46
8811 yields 1.15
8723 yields 1.29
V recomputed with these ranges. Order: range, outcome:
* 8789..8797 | 1.01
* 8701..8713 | 1.31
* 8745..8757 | 1.22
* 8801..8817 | 1.15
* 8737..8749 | 1.29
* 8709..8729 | 1.27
